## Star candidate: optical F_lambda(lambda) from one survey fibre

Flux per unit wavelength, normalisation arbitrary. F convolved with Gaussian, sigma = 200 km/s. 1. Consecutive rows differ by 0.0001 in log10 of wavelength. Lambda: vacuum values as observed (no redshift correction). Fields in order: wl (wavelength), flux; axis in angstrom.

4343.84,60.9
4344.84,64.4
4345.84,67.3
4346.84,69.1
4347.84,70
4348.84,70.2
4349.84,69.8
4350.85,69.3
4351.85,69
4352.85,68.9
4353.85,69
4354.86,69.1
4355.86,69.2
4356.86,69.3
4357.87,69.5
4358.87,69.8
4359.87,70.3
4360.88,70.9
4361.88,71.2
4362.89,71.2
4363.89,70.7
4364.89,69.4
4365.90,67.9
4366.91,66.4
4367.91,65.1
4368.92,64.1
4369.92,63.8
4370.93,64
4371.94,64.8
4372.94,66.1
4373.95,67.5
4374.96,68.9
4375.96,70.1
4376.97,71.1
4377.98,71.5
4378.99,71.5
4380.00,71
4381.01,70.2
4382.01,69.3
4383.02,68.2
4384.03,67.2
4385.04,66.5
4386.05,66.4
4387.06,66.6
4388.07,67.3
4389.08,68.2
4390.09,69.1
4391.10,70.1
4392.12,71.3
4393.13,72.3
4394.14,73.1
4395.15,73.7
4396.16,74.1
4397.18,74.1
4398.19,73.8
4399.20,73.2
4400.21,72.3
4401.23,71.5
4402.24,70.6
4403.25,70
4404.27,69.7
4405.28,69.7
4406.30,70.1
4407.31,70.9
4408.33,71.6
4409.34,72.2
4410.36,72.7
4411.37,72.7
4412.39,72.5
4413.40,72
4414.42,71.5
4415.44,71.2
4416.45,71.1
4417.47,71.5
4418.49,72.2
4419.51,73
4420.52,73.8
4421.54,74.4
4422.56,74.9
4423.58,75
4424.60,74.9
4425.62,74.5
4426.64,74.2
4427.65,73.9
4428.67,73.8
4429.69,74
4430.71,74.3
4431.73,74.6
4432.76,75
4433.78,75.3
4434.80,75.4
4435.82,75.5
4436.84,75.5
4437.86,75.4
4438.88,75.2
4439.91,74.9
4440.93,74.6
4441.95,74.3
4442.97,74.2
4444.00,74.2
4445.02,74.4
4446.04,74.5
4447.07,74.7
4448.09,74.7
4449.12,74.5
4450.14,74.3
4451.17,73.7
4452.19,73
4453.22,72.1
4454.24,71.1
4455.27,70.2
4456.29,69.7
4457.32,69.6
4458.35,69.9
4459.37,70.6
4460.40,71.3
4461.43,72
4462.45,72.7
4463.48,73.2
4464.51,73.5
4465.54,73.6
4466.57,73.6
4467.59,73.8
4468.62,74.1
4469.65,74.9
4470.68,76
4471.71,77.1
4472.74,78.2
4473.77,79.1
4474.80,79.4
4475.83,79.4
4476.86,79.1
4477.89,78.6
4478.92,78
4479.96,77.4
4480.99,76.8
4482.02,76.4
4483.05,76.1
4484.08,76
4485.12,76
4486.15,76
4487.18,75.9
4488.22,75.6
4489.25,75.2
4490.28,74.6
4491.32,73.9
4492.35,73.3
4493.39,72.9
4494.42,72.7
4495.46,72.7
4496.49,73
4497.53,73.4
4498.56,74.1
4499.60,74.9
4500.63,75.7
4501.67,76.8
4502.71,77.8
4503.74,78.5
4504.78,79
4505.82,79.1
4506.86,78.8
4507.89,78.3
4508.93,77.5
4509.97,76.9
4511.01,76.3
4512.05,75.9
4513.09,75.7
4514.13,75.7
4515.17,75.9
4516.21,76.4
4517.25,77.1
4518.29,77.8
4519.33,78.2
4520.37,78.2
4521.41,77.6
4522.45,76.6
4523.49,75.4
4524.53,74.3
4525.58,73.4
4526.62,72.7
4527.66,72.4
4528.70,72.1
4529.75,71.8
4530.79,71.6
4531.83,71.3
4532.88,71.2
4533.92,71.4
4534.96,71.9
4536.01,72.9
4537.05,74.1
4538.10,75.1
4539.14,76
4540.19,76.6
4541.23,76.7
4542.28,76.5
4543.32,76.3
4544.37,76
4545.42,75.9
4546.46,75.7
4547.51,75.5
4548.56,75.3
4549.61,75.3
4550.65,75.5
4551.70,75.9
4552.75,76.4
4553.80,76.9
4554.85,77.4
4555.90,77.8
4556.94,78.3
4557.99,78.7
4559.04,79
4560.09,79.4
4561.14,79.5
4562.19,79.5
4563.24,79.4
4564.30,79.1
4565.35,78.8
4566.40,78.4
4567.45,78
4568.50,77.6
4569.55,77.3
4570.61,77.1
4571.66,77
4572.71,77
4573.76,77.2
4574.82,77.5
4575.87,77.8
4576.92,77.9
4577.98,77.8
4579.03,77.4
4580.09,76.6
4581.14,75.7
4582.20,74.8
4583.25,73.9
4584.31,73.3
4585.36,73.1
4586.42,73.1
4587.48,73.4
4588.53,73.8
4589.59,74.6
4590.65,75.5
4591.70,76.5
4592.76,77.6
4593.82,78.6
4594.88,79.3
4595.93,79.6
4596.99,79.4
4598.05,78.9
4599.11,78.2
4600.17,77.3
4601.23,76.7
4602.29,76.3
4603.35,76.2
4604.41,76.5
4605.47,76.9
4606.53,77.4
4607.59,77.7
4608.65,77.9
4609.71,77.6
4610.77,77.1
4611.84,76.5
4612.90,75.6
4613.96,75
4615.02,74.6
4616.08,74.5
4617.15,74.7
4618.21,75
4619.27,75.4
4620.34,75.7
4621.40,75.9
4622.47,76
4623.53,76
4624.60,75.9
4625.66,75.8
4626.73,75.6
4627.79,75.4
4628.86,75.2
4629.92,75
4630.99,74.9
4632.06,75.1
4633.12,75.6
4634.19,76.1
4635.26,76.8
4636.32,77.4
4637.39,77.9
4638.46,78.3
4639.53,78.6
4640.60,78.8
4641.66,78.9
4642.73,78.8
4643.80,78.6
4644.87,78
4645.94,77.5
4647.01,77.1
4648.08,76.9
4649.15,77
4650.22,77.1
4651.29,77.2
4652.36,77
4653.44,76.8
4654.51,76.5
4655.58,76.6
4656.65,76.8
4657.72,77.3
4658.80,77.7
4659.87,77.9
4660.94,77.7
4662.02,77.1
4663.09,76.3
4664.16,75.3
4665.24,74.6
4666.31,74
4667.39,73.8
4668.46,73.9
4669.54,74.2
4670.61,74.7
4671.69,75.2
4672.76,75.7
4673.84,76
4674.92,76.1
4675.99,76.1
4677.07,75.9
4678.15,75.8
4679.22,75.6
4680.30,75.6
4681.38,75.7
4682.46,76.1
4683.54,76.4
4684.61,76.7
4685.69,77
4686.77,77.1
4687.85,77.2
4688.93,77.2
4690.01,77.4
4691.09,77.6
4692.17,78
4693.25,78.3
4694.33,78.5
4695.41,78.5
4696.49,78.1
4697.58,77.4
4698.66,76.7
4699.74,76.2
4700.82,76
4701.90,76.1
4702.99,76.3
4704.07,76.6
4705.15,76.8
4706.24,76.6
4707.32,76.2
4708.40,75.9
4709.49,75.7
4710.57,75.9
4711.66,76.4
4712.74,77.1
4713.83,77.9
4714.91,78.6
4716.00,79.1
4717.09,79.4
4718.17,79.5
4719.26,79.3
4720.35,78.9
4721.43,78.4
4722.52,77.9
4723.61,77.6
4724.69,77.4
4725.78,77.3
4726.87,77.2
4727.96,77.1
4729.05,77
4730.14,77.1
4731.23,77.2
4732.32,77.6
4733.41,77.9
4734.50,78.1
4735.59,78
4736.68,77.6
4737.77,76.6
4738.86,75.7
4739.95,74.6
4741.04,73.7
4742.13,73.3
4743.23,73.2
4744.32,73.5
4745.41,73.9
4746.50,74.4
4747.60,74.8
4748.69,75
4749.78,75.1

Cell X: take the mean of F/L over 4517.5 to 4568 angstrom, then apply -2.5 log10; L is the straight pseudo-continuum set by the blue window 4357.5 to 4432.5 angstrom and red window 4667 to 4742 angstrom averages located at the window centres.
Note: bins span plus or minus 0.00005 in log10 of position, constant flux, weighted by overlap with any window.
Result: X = -0.03 mag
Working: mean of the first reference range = 70.7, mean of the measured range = 75.9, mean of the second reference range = 76.8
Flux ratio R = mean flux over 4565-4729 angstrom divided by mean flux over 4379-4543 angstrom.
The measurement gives 1.04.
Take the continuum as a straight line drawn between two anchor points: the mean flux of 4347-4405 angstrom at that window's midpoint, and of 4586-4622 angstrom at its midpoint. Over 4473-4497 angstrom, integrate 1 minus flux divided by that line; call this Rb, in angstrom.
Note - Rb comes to -1.1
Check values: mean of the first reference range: 69.5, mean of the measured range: 76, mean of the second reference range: 76.4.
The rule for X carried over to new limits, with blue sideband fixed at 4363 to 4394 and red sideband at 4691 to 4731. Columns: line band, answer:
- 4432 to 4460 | -0.05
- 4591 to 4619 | -0.04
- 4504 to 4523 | -0.08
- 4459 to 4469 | -0.03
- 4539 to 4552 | -0.04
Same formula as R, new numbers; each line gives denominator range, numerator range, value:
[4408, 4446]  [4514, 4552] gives 1.01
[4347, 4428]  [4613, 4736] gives 1.09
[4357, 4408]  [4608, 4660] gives 1.10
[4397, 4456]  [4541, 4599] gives 1.05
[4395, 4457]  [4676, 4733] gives 1.05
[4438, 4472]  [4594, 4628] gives 1.04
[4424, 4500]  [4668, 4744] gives 1.03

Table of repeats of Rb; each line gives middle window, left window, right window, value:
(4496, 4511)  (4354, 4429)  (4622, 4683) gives -0.75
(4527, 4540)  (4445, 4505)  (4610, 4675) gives 0.43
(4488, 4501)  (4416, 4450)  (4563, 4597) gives 0.24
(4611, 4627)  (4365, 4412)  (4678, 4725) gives -0.06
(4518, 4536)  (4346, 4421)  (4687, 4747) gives -0.23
